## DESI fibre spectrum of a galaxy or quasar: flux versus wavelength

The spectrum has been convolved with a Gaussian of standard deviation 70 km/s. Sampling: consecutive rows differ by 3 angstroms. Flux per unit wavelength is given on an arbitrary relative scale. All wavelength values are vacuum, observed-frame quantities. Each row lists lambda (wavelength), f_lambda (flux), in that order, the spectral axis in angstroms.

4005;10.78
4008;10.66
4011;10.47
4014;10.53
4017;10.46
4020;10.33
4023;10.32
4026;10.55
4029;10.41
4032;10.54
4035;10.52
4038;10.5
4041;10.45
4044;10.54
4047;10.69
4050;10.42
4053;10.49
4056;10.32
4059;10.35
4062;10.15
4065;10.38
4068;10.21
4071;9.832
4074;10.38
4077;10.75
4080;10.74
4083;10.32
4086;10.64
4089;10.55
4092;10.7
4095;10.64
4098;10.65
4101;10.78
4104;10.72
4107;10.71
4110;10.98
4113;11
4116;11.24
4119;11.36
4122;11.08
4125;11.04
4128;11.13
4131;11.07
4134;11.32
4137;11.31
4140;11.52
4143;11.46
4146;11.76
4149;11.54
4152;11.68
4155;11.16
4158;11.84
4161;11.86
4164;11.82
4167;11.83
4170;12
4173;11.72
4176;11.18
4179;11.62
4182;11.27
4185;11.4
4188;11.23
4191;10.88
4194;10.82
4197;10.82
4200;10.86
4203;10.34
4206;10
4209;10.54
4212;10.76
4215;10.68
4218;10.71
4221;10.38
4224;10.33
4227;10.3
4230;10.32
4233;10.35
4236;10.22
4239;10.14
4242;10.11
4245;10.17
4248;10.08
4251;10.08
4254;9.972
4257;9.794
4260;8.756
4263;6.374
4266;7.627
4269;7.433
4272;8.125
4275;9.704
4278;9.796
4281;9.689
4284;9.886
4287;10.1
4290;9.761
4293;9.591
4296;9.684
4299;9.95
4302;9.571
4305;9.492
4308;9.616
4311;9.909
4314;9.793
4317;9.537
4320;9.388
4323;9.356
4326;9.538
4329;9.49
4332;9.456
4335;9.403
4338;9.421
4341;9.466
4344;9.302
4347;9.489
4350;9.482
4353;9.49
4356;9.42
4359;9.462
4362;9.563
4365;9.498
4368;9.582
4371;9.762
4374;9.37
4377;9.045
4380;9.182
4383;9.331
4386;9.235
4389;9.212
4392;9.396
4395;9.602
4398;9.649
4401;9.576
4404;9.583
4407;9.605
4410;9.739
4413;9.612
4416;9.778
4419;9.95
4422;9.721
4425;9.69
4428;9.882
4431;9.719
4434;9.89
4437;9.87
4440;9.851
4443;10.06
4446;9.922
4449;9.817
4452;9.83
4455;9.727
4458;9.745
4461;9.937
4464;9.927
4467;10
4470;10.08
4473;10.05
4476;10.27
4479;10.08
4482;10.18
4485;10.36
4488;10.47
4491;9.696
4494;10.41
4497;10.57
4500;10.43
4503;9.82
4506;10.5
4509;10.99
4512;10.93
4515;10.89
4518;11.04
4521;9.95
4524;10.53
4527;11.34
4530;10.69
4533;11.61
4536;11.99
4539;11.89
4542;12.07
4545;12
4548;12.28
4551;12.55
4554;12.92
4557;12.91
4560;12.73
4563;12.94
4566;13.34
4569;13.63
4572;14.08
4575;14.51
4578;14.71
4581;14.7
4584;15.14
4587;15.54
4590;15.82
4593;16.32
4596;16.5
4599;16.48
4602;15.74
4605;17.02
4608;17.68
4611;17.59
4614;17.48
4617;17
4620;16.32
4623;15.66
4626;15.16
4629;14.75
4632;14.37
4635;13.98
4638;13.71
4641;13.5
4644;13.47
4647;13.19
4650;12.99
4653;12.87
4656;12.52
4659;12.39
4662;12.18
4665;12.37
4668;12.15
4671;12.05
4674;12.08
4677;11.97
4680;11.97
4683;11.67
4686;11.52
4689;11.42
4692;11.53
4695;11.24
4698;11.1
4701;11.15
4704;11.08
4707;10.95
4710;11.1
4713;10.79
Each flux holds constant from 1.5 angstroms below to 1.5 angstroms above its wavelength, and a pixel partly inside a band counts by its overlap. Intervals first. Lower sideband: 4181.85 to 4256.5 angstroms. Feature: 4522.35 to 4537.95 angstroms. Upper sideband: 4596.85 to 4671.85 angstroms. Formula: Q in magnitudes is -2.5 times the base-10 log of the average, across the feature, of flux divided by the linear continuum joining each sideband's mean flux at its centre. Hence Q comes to 0.20 mag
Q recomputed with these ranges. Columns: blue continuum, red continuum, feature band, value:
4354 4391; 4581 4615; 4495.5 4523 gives 0.28 mag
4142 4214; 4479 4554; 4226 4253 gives 0.10 mag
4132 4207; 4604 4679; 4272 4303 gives 0.23 mag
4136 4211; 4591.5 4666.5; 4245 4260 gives 0.20 mag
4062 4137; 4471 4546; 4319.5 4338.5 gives 0.14 mag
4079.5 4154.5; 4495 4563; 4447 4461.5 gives 0.16 mag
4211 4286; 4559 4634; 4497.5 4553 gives 0.26 mag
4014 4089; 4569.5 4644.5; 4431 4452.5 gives 0.38 mag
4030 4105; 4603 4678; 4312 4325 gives 0.26 mag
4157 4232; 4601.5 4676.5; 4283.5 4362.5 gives 0.24 mag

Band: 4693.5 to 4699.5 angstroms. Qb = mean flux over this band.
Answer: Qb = 11.2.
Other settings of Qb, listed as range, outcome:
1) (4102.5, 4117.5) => 10.9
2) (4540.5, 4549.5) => 12.1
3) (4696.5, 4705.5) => 11.1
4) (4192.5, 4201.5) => 10.8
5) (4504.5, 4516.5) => 10.8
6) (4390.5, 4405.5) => 9.56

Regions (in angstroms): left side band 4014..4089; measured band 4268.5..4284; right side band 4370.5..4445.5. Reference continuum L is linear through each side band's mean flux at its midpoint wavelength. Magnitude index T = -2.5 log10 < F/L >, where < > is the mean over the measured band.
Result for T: 0.09 mag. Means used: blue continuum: 10.4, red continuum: 9.61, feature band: 9.14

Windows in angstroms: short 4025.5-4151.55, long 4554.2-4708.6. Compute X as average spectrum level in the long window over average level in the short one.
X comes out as 1.3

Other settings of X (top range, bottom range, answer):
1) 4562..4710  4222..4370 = 1.45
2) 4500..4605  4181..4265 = 1.26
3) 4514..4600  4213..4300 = 1.36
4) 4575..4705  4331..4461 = 1.45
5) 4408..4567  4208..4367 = 1.11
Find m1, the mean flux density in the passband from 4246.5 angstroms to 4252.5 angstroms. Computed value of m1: 10.1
